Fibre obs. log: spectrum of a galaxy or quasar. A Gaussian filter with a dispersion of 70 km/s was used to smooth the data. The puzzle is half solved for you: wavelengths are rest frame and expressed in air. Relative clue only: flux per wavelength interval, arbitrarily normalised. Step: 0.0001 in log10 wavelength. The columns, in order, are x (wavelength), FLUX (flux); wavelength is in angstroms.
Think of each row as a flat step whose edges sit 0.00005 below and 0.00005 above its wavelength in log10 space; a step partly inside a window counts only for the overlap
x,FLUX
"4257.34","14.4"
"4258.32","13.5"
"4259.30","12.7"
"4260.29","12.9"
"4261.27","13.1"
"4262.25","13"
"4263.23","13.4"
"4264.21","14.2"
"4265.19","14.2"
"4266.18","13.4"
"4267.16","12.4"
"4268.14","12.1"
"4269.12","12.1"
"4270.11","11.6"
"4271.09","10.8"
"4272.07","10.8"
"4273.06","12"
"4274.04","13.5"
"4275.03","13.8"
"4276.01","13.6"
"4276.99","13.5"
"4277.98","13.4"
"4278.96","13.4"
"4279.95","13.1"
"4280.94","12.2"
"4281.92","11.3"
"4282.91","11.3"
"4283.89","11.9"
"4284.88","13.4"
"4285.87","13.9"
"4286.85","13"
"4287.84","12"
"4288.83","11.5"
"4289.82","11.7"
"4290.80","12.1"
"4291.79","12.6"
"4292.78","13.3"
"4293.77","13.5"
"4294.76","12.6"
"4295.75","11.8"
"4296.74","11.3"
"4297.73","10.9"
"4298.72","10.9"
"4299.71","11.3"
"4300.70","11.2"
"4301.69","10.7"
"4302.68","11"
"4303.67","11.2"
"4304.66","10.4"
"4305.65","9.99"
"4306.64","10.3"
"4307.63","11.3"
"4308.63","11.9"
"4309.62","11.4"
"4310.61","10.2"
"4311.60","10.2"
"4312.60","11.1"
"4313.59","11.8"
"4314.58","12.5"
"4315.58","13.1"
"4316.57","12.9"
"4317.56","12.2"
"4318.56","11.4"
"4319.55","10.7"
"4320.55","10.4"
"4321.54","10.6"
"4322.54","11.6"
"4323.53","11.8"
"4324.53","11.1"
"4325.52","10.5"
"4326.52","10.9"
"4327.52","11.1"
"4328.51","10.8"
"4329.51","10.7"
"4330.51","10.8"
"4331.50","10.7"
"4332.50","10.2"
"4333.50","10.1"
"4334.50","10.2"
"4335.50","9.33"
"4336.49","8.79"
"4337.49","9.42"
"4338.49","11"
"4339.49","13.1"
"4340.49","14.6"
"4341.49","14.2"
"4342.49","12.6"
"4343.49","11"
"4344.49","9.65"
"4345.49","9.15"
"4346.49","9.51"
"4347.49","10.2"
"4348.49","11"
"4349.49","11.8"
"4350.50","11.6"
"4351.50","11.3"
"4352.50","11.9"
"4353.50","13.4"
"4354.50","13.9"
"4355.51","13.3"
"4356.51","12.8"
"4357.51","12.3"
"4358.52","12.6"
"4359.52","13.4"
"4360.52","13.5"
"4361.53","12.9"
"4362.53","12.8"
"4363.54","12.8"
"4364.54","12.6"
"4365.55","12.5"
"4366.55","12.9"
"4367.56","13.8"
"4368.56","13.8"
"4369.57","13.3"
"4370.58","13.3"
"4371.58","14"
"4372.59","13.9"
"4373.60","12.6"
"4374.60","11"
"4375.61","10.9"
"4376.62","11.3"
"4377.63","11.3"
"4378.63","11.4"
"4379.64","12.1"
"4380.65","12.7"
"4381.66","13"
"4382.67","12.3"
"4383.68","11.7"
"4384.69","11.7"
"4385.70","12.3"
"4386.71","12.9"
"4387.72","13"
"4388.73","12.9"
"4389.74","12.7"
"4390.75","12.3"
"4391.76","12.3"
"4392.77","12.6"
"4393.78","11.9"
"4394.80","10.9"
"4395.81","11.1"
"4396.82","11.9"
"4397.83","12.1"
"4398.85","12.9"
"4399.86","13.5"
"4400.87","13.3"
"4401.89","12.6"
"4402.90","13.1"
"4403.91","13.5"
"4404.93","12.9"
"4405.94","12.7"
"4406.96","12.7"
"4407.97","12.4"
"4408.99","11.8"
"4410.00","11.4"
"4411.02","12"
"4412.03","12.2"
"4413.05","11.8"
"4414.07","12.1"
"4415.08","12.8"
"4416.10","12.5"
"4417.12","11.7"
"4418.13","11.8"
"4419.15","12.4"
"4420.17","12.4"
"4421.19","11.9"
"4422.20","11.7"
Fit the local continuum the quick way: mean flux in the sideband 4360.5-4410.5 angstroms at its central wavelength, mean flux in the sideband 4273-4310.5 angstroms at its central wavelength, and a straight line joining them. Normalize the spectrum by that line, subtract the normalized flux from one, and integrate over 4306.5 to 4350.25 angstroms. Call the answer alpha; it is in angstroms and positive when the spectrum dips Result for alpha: 4.0 angstroms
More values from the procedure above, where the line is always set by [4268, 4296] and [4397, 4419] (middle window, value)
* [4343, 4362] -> 0.9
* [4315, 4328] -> 1.1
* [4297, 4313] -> 2.1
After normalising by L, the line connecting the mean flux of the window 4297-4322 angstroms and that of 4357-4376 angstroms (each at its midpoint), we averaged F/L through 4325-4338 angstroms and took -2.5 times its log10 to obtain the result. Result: 0.15 mag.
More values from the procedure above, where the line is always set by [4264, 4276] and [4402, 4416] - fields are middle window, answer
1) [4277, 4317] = 0.06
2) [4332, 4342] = 0.13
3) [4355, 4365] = -0.04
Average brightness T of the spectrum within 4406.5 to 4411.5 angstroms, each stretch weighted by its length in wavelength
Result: 12.1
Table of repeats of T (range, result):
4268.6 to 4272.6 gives 11.3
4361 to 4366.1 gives 12.7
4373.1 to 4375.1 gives 11.8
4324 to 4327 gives 10.8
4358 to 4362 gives 13.1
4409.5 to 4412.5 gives 11.9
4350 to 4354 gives 12.1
